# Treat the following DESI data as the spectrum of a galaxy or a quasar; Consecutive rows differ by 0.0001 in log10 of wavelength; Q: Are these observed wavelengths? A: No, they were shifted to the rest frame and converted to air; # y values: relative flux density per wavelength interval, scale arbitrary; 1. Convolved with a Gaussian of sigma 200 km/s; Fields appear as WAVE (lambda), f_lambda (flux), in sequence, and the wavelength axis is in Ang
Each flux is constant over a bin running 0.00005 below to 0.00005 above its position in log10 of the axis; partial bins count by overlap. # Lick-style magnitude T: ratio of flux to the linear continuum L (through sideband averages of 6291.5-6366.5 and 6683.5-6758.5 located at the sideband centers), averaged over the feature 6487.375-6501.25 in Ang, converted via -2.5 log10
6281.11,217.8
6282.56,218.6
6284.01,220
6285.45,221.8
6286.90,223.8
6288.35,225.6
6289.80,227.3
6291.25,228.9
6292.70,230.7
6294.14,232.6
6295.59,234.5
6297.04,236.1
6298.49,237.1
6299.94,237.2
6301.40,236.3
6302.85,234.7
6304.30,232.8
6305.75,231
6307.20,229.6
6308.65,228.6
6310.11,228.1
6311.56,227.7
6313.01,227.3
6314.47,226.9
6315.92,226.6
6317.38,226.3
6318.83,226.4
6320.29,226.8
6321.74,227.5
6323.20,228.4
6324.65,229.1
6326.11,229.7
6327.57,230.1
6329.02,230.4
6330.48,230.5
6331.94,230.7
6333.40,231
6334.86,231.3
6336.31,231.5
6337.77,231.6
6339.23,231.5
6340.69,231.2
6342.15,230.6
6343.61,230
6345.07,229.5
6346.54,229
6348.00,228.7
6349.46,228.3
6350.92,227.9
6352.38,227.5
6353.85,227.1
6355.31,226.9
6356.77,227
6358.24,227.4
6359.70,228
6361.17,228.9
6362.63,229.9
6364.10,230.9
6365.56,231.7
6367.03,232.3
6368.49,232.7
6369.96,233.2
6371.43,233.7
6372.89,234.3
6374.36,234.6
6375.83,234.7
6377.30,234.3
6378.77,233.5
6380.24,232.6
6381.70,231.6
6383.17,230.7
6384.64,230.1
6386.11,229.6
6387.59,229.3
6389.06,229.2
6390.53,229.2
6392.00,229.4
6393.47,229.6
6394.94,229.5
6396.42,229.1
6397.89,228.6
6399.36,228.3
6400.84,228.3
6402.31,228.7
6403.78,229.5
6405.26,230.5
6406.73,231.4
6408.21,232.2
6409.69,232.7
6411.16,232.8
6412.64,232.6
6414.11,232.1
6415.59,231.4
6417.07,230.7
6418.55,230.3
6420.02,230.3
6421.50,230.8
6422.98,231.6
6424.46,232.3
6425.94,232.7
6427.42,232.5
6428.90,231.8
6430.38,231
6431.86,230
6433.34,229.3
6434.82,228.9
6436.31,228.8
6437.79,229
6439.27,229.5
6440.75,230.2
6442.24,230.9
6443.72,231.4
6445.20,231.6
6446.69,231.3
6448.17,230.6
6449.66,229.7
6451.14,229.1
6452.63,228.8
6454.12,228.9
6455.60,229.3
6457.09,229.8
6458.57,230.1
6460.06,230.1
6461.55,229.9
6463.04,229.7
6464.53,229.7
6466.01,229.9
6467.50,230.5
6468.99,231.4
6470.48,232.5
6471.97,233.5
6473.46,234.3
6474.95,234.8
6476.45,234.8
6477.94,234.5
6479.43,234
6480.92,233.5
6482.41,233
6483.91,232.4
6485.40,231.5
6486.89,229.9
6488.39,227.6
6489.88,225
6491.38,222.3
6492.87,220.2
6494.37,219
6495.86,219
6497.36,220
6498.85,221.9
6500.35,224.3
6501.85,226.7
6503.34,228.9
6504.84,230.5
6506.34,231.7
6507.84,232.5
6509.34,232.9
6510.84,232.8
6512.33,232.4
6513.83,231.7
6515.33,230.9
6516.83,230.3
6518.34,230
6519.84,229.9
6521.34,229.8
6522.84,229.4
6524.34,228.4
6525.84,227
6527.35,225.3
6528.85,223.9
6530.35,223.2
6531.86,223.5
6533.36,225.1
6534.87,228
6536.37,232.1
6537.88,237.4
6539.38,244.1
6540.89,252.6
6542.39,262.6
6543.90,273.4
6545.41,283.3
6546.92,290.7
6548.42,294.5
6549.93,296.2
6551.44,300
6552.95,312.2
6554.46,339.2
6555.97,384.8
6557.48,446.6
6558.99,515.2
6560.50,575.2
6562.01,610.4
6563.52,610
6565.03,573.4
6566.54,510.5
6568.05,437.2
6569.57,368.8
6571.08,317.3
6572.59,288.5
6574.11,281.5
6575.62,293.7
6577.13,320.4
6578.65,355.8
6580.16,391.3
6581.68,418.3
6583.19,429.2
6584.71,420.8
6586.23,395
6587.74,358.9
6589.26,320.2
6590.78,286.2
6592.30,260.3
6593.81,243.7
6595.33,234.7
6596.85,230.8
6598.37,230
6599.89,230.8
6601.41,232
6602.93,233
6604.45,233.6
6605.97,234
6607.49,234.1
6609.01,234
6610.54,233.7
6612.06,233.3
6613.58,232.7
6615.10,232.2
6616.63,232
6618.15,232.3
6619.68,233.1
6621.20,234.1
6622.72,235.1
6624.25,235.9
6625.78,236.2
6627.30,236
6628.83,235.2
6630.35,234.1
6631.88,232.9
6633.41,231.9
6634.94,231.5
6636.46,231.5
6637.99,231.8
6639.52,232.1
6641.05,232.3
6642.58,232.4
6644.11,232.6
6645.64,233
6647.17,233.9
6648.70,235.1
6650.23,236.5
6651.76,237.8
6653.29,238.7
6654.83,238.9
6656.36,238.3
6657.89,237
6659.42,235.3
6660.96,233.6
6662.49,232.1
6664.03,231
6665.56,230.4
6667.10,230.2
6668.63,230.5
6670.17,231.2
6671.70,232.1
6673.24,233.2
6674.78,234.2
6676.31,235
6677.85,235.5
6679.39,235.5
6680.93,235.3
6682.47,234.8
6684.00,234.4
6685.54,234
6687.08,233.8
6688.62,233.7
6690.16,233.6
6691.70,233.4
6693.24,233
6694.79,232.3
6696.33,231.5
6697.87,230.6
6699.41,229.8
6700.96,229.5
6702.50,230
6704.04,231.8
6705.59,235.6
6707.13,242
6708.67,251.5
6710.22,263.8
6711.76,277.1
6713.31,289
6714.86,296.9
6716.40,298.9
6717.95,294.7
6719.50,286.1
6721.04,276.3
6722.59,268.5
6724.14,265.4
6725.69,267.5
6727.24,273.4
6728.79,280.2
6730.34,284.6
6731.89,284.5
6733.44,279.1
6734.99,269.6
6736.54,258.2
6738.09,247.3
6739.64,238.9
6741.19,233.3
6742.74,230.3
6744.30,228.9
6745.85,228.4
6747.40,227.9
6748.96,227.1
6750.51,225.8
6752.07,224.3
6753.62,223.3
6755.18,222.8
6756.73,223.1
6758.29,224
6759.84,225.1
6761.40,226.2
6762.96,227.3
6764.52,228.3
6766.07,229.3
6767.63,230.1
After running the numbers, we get 0.07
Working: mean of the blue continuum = 230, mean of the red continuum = 249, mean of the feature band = 222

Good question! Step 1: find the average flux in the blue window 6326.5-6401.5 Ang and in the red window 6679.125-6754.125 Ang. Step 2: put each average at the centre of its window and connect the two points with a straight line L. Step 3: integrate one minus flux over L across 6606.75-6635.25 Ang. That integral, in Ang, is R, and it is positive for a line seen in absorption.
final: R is 1.3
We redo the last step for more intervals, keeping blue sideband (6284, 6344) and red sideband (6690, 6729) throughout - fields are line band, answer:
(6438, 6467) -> 1.1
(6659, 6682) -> 1.9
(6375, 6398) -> 0.4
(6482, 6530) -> 3.0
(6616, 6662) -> 3.3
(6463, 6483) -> 0.7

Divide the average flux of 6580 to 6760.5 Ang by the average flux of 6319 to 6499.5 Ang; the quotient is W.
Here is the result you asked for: 1.08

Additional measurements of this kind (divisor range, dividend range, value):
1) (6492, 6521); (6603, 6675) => 1.03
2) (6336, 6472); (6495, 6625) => 1.25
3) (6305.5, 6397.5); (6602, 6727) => 1.05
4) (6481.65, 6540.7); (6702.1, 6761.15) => 1.11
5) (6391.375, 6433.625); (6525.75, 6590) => 1.50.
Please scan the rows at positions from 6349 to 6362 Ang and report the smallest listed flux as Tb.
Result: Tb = 226.9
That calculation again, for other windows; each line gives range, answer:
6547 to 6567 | 294.5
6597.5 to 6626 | 230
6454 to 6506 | 219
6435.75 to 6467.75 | 228.8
